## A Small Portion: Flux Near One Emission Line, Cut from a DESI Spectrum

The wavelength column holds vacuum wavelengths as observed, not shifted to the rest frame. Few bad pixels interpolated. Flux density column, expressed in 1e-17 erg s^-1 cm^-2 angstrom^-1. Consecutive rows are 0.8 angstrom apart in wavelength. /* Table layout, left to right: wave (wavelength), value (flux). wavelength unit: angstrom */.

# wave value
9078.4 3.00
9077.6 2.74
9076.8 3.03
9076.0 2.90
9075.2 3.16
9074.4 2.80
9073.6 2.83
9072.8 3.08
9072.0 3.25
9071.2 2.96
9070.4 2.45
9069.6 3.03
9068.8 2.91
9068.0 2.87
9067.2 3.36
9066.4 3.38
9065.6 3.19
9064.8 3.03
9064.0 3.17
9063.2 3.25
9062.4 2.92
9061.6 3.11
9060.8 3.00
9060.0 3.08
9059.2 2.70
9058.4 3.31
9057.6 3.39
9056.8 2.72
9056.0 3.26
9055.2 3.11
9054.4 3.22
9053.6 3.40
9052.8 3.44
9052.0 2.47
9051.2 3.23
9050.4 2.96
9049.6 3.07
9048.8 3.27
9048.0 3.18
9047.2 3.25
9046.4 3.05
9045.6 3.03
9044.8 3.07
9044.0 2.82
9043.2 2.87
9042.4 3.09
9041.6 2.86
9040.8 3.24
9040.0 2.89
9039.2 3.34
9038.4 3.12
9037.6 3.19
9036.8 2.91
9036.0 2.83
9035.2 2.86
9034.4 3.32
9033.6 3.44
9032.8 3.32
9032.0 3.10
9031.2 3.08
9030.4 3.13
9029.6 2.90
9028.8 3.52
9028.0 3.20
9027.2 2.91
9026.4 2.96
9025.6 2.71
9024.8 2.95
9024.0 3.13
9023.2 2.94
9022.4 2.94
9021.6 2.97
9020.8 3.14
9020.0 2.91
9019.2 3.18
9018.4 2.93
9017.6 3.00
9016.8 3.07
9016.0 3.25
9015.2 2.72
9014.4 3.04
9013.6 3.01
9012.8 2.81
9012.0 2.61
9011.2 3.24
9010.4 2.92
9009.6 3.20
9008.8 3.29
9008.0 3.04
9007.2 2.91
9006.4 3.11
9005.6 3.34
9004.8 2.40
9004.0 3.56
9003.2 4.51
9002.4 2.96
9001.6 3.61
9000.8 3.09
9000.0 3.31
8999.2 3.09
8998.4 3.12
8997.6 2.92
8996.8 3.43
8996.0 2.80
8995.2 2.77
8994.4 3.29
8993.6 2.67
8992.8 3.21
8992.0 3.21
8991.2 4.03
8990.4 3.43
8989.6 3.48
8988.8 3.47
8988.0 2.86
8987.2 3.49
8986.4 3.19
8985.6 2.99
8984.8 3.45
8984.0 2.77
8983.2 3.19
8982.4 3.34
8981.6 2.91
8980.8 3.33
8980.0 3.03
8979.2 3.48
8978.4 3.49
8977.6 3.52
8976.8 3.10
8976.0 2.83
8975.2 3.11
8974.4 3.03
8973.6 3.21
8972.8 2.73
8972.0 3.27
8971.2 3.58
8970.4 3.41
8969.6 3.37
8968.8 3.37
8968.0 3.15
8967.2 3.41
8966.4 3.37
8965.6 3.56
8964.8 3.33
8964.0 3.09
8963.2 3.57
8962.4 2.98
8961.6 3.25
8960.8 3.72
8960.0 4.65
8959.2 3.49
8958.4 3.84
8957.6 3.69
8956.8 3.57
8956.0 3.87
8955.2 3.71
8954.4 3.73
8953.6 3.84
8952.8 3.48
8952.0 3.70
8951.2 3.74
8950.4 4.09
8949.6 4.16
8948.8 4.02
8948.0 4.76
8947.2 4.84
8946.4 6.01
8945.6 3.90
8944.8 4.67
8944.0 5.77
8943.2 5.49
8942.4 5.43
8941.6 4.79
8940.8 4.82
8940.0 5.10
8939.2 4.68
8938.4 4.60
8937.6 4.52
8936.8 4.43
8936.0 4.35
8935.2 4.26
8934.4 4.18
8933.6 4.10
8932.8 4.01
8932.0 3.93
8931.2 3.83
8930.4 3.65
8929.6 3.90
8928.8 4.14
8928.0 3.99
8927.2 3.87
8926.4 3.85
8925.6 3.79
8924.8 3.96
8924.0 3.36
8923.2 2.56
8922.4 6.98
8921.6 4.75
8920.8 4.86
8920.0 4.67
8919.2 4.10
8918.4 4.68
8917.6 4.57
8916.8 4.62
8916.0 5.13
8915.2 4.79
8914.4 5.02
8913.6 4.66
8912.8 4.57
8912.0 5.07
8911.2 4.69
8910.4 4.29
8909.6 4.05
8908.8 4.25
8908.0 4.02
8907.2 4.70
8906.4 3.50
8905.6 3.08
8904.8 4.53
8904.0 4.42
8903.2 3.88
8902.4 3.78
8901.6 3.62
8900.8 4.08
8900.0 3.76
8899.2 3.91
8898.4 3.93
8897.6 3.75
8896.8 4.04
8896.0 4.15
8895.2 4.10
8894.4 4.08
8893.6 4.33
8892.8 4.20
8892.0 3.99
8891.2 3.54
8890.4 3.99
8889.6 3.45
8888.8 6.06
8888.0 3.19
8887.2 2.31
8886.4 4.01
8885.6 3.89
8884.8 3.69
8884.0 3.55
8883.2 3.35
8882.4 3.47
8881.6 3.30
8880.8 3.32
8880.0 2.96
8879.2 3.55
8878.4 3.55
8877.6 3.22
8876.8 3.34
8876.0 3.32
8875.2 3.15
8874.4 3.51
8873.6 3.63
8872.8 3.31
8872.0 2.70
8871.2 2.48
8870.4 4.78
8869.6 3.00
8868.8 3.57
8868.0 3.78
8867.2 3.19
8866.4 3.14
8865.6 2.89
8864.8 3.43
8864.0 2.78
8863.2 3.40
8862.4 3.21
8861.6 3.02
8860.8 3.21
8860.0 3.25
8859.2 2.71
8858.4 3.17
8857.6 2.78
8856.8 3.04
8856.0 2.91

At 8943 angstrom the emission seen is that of [N II]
